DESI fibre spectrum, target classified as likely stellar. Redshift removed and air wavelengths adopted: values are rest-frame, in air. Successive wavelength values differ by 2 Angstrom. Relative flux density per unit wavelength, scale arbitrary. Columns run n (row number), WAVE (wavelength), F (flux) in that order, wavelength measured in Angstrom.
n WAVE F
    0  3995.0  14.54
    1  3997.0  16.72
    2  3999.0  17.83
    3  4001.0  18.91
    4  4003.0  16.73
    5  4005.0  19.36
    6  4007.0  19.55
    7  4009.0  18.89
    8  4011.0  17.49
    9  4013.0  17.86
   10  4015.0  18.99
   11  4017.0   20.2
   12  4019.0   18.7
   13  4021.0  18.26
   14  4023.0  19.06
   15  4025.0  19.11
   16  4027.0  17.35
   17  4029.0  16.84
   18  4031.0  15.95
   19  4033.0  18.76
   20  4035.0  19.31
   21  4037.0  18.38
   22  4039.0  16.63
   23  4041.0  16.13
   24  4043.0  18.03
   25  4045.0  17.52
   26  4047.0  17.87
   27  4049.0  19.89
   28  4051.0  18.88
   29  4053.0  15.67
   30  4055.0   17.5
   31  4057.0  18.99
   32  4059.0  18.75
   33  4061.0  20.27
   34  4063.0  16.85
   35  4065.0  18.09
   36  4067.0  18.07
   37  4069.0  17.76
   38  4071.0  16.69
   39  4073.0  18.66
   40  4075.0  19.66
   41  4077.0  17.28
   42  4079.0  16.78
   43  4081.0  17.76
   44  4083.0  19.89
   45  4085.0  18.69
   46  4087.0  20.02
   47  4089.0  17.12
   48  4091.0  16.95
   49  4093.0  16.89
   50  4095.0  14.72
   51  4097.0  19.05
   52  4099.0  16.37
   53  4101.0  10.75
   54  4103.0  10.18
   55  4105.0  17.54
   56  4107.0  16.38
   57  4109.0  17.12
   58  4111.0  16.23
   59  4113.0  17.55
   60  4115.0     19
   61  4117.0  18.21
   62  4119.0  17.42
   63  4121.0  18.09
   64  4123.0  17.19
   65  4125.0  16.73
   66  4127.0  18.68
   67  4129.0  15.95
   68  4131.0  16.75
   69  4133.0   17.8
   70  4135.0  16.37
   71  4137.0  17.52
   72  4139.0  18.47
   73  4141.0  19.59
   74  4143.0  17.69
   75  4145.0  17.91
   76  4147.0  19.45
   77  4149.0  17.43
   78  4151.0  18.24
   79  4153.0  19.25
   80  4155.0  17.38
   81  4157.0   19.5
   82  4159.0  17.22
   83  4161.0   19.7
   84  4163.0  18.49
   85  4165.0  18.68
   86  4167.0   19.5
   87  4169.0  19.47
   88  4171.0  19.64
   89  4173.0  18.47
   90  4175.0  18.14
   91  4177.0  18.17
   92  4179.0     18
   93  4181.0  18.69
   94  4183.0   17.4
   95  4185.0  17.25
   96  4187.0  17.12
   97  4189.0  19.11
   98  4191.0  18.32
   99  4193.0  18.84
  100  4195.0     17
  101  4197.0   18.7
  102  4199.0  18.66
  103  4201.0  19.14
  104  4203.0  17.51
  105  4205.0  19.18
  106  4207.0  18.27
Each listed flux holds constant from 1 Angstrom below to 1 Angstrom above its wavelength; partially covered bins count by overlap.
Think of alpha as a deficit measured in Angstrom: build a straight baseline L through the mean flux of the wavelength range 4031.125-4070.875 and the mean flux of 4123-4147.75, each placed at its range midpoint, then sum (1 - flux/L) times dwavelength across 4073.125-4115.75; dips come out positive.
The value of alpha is 2.1 Angstrom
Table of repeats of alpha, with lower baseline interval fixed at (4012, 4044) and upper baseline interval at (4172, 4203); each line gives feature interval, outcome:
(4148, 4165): -0.2 Angstrom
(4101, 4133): 2.5 Angstrom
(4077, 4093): 0.1 Angstrom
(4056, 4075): -0.2 Angstrom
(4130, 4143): 0.3 Angstrom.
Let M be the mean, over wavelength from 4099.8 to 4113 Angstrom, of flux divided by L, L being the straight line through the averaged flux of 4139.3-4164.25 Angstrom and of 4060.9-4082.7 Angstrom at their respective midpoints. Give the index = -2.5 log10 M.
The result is 0.214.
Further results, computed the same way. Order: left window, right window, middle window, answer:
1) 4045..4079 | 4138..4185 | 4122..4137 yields 0.079 mag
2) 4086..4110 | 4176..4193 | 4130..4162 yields -0.059 mag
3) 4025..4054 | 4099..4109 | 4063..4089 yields -0.154 mag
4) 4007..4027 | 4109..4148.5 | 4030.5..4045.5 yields 0.052 mag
